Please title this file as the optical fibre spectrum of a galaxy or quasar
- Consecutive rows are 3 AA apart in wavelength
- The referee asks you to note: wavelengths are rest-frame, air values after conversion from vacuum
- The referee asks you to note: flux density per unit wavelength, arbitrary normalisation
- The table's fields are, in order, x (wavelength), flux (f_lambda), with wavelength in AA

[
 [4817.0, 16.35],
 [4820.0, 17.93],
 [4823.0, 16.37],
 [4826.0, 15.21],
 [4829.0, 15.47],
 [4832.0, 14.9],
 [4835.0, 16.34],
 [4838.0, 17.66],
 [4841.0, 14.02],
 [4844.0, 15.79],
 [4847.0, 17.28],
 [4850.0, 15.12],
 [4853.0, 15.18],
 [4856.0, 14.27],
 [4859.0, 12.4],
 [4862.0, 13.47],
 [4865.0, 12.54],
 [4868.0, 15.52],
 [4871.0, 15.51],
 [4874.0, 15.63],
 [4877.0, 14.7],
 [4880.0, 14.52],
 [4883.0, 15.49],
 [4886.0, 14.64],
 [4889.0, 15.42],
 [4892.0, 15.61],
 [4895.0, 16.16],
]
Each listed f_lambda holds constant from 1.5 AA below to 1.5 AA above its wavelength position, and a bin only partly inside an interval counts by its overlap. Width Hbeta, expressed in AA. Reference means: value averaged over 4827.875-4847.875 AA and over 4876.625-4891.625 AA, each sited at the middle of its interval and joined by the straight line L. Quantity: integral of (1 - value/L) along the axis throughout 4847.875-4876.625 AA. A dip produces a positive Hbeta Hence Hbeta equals 1.8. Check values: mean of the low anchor 15.9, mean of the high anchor 15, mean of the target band 14.5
